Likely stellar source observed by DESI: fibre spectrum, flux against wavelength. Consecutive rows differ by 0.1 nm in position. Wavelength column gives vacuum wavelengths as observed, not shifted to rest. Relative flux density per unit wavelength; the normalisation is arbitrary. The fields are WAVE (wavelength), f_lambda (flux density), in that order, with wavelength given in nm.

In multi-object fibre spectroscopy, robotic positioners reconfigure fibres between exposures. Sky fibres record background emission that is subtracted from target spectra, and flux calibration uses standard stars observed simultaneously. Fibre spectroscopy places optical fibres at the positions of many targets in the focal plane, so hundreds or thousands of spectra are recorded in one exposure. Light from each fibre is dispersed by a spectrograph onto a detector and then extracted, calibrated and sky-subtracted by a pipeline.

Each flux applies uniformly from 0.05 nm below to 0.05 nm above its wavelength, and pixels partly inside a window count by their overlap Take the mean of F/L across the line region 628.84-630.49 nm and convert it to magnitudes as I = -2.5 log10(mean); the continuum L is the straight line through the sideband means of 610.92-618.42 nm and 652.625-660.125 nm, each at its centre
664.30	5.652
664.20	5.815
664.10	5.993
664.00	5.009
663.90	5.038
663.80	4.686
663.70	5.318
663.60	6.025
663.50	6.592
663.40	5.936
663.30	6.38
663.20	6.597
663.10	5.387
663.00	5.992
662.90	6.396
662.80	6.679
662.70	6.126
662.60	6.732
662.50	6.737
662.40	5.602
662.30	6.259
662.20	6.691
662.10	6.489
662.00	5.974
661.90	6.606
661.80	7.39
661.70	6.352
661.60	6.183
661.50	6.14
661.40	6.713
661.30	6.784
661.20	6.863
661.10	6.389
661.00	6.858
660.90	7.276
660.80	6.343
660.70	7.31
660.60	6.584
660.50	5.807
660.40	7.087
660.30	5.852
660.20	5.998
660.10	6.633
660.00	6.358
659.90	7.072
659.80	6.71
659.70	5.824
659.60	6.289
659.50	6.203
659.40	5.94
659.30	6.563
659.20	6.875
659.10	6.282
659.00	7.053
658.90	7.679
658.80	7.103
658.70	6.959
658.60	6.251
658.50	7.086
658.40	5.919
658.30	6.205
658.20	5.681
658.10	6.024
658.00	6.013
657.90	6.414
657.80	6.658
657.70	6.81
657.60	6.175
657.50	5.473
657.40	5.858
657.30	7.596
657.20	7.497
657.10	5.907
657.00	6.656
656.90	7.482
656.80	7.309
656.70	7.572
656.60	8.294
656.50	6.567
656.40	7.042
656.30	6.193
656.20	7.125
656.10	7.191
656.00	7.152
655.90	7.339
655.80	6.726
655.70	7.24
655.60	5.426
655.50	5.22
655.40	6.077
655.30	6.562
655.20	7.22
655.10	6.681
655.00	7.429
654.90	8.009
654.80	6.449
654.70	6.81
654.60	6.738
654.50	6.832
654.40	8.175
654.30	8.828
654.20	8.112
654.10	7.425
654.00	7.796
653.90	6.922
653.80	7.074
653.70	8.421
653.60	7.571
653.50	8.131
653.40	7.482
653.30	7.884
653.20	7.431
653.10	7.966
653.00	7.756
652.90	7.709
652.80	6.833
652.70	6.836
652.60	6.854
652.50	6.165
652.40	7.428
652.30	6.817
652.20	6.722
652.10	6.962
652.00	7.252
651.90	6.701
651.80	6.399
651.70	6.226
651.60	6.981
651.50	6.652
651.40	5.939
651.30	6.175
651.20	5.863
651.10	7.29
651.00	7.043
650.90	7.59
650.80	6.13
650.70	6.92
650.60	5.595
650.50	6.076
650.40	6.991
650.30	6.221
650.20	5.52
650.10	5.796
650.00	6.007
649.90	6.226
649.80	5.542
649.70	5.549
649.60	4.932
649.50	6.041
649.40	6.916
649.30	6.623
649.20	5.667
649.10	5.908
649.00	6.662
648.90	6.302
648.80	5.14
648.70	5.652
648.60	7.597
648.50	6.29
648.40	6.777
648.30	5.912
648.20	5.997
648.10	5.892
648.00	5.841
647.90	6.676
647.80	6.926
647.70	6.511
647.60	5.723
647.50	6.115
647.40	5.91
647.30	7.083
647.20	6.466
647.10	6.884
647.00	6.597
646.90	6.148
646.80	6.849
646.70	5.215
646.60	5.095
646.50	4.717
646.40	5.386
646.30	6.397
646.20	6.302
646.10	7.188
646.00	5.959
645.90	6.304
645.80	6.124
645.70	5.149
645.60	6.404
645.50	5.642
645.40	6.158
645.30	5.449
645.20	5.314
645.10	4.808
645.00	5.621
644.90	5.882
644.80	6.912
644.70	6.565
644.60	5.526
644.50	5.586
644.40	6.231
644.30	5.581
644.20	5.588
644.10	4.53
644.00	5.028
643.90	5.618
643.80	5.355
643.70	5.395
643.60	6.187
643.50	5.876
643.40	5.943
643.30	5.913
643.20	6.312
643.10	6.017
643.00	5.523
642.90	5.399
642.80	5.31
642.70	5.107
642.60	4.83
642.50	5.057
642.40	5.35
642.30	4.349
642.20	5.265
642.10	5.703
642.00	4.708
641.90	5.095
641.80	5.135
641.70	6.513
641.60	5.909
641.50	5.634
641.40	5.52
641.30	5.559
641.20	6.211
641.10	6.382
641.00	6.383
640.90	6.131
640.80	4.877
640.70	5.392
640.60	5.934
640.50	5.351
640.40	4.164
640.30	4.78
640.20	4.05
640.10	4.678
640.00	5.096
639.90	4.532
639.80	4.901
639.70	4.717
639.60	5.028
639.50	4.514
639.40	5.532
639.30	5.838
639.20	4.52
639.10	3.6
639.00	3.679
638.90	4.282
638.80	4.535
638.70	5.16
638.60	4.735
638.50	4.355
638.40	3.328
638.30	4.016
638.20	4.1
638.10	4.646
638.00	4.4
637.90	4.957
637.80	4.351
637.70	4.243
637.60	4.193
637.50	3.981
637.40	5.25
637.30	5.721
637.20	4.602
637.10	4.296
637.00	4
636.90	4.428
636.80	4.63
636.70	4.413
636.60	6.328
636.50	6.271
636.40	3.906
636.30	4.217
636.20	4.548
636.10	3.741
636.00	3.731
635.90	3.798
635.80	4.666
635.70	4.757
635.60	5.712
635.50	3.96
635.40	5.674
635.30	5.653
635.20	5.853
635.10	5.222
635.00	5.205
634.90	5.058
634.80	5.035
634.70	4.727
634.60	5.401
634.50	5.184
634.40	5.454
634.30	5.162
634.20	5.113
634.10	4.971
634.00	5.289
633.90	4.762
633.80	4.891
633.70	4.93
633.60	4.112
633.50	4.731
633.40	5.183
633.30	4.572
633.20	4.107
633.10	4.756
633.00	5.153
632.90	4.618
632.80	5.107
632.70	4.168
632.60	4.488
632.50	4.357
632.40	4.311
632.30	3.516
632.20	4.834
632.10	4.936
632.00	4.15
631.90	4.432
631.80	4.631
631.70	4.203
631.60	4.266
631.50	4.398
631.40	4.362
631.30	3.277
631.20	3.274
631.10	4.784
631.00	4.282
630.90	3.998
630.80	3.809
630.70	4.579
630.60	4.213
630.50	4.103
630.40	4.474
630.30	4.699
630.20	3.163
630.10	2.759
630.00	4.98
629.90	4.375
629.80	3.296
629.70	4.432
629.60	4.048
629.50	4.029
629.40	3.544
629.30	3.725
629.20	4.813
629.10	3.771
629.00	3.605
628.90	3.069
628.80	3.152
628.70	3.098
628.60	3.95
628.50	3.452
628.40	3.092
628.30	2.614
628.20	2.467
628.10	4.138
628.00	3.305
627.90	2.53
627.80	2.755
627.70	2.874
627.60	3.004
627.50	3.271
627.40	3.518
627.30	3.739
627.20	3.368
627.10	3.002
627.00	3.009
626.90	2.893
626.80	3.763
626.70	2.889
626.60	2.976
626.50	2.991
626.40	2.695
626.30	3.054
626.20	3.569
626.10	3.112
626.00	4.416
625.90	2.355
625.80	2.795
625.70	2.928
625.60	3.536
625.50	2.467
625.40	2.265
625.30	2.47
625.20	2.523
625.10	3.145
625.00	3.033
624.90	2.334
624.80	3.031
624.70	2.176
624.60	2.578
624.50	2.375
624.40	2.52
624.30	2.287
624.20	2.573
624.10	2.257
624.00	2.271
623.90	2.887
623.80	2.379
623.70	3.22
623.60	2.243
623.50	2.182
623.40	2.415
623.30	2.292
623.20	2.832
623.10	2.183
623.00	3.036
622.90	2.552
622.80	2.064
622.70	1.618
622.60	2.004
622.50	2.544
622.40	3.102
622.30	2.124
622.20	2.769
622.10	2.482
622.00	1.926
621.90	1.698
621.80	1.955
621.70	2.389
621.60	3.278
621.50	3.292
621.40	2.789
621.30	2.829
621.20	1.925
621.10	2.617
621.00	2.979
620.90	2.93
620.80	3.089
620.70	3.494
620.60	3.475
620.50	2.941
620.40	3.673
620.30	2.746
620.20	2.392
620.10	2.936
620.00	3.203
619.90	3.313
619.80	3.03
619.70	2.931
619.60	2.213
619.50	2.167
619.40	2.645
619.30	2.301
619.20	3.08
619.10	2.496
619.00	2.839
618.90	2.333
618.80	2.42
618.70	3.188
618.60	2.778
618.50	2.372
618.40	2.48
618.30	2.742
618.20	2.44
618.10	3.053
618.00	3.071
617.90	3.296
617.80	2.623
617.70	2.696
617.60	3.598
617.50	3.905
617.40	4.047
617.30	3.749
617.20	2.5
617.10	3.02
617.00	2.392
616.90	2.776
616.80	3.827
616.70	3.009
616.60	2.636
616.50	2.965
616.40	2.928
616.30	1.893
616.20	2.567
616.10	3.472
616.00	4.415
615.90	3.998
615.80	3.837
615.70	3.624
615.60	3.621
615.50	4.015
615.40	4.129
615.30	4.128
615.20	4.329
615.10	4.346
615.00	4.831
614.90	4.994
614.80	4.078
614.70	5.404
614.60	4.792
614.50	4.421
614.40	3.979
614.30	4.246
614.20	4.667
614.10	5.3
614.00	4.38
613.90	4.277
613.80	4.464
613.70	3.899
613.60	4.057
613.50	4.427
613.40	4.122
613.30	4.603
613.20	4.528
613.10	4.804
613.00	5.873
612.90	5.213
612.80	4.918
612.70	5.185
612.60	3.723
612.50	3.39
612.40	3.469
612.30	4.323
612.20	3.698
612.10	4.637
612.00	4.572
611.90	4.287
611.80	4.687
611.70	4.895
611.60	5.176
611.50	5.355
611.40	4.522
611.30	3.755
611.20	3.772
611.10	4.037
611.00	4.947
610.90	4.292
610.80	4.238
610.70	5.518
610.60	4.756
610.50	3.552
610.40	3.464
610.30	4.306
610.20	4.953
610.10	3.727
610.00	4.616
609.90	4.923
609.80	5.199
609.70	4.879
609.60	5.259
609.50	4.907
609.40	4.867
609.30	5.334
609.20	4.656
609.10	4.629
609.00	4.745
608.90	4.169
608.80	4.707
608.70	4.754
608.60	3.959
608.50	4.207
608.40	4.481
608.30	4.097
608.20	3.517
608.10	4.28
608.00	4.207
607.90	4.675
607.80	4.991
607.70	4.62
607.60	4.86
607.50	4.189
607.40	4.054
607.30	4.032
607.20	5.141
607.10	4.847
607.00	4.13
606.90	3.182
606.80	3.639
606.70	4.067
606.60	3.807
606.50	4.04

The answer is 0.27 mag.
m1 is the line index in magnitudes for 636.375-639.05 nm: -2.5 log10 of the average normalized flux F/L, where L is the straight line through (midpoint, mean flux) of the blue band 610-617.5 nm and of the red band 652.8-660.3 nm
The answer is 0.24 mag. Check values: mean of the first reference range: 4.13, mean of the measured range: 4.55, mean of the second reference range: 6.9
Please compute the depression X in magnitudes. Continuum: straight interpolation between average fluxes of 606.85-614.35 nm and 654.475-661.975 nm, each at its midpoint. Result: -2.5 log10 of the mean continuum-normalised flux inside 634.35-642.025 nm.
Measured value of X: 0.17 mag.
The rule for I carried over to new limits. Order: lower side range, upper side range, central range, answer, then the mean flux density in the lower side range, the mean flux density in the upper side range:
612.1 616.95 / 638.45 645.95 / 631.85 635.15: 0.04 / 4.1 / 5.36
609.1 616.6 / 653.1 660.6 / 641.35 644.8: 0.10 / 4.35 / 6.85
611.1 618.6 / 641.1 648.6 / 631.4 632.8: 0.15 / 3.92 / 5.83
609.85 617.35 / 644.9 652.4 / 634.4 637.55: 0.13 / 4.15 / 6.2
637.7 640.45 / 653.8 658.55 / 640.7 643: -0.12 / 4.53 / 6.85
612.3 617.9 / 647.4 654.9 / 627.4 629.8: 0.41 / 3.94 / 6.69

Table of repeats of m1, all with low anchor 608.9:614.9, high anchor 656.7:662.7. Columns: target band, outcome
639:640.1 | 0.19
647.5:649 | -0.03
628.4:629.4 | 0.41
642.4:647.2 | 0.03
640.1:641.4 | 0.07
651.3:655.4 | -0.15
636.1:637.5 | 0.18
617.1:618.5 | 0.48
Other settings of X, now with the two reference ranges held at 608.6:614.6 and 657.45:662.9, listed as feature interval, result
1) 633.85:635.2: 0.06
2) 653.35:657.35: -0.14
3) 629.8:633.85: 0.23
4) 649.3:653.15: -0.07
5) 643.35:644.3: 0.06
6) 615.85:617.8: 0.44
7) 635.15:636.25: 0.16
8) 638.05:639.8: 0.24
